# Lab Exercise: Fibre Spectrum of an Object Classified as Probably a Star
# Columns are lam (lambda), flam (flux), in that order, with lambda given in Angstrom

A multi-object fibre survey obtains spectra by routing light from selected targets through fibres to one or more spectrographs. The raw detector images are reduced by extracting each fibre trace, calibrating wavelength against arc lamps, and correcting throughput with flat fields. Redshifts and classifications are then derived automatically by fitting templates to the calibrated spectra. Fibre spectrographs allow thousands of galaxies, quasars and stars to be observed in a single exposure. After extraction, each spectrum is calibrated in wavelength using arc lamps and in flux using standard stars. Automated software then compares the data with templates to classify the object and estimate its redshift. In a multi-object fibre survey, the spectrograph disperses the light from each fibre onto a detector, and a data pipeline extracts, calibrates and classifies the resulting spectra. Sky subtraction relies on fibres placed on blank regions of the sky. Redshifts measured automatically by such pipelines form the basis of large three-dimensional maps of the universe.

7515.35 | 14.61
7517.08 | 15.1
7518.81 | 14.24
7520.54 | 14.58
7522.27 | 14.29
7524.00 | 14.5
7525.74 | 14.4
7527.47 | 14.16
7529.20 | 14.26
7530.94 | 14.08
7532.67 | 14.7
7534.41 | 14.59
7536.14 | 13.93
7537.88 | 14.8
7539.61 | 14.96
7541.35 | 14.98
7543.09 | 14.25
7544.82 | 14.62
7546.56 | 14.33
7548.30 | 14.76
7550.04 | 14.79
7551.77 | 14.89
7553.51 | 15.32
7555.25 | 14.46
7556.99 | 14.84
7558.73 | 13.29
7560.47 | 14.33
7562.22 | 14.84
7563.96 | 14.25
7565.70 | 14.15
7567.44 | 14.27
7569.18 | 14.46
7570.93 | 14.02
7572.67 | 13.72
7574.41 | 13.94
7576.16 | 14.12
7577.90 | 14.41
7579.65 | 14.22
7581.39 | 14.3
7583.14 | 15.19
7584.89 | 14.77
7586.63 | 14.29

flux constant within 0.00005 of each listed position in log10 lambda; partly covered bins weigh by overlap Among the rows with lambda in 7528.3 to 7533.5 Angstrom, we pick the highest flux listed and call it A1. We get 14.7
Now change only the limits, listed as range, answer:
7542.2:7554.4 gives 15.32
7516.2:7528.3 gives 15.1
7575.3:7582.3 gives 14.41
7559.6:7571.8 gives 14.84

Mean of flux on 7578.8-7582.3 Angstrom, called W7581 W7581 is 14.3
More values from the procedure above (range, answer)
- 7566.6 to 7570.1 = 14.3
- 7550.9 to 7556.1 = 14.9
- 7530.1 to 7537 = 14.3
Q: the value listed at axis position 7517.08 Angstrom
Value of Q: 15.1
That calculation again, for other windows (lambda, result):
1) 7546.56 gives 14.33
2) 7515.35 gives 14.61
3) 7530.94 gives 14.08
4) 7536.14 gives 13.93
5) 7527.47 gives 14.16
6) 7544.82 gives 14.62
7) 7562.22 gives 14.84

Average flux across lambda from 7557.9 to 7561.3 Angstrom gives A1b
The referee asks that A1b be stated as 13.8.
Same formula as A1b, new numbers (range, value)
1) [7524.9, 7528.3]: 14.3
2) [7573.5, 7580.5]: 14.2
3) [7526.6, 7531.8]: 14.2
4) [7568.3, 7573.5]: 14.1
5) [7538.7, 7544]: 14.7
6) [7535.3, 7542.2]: 14.7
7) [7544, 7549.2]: 14.6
